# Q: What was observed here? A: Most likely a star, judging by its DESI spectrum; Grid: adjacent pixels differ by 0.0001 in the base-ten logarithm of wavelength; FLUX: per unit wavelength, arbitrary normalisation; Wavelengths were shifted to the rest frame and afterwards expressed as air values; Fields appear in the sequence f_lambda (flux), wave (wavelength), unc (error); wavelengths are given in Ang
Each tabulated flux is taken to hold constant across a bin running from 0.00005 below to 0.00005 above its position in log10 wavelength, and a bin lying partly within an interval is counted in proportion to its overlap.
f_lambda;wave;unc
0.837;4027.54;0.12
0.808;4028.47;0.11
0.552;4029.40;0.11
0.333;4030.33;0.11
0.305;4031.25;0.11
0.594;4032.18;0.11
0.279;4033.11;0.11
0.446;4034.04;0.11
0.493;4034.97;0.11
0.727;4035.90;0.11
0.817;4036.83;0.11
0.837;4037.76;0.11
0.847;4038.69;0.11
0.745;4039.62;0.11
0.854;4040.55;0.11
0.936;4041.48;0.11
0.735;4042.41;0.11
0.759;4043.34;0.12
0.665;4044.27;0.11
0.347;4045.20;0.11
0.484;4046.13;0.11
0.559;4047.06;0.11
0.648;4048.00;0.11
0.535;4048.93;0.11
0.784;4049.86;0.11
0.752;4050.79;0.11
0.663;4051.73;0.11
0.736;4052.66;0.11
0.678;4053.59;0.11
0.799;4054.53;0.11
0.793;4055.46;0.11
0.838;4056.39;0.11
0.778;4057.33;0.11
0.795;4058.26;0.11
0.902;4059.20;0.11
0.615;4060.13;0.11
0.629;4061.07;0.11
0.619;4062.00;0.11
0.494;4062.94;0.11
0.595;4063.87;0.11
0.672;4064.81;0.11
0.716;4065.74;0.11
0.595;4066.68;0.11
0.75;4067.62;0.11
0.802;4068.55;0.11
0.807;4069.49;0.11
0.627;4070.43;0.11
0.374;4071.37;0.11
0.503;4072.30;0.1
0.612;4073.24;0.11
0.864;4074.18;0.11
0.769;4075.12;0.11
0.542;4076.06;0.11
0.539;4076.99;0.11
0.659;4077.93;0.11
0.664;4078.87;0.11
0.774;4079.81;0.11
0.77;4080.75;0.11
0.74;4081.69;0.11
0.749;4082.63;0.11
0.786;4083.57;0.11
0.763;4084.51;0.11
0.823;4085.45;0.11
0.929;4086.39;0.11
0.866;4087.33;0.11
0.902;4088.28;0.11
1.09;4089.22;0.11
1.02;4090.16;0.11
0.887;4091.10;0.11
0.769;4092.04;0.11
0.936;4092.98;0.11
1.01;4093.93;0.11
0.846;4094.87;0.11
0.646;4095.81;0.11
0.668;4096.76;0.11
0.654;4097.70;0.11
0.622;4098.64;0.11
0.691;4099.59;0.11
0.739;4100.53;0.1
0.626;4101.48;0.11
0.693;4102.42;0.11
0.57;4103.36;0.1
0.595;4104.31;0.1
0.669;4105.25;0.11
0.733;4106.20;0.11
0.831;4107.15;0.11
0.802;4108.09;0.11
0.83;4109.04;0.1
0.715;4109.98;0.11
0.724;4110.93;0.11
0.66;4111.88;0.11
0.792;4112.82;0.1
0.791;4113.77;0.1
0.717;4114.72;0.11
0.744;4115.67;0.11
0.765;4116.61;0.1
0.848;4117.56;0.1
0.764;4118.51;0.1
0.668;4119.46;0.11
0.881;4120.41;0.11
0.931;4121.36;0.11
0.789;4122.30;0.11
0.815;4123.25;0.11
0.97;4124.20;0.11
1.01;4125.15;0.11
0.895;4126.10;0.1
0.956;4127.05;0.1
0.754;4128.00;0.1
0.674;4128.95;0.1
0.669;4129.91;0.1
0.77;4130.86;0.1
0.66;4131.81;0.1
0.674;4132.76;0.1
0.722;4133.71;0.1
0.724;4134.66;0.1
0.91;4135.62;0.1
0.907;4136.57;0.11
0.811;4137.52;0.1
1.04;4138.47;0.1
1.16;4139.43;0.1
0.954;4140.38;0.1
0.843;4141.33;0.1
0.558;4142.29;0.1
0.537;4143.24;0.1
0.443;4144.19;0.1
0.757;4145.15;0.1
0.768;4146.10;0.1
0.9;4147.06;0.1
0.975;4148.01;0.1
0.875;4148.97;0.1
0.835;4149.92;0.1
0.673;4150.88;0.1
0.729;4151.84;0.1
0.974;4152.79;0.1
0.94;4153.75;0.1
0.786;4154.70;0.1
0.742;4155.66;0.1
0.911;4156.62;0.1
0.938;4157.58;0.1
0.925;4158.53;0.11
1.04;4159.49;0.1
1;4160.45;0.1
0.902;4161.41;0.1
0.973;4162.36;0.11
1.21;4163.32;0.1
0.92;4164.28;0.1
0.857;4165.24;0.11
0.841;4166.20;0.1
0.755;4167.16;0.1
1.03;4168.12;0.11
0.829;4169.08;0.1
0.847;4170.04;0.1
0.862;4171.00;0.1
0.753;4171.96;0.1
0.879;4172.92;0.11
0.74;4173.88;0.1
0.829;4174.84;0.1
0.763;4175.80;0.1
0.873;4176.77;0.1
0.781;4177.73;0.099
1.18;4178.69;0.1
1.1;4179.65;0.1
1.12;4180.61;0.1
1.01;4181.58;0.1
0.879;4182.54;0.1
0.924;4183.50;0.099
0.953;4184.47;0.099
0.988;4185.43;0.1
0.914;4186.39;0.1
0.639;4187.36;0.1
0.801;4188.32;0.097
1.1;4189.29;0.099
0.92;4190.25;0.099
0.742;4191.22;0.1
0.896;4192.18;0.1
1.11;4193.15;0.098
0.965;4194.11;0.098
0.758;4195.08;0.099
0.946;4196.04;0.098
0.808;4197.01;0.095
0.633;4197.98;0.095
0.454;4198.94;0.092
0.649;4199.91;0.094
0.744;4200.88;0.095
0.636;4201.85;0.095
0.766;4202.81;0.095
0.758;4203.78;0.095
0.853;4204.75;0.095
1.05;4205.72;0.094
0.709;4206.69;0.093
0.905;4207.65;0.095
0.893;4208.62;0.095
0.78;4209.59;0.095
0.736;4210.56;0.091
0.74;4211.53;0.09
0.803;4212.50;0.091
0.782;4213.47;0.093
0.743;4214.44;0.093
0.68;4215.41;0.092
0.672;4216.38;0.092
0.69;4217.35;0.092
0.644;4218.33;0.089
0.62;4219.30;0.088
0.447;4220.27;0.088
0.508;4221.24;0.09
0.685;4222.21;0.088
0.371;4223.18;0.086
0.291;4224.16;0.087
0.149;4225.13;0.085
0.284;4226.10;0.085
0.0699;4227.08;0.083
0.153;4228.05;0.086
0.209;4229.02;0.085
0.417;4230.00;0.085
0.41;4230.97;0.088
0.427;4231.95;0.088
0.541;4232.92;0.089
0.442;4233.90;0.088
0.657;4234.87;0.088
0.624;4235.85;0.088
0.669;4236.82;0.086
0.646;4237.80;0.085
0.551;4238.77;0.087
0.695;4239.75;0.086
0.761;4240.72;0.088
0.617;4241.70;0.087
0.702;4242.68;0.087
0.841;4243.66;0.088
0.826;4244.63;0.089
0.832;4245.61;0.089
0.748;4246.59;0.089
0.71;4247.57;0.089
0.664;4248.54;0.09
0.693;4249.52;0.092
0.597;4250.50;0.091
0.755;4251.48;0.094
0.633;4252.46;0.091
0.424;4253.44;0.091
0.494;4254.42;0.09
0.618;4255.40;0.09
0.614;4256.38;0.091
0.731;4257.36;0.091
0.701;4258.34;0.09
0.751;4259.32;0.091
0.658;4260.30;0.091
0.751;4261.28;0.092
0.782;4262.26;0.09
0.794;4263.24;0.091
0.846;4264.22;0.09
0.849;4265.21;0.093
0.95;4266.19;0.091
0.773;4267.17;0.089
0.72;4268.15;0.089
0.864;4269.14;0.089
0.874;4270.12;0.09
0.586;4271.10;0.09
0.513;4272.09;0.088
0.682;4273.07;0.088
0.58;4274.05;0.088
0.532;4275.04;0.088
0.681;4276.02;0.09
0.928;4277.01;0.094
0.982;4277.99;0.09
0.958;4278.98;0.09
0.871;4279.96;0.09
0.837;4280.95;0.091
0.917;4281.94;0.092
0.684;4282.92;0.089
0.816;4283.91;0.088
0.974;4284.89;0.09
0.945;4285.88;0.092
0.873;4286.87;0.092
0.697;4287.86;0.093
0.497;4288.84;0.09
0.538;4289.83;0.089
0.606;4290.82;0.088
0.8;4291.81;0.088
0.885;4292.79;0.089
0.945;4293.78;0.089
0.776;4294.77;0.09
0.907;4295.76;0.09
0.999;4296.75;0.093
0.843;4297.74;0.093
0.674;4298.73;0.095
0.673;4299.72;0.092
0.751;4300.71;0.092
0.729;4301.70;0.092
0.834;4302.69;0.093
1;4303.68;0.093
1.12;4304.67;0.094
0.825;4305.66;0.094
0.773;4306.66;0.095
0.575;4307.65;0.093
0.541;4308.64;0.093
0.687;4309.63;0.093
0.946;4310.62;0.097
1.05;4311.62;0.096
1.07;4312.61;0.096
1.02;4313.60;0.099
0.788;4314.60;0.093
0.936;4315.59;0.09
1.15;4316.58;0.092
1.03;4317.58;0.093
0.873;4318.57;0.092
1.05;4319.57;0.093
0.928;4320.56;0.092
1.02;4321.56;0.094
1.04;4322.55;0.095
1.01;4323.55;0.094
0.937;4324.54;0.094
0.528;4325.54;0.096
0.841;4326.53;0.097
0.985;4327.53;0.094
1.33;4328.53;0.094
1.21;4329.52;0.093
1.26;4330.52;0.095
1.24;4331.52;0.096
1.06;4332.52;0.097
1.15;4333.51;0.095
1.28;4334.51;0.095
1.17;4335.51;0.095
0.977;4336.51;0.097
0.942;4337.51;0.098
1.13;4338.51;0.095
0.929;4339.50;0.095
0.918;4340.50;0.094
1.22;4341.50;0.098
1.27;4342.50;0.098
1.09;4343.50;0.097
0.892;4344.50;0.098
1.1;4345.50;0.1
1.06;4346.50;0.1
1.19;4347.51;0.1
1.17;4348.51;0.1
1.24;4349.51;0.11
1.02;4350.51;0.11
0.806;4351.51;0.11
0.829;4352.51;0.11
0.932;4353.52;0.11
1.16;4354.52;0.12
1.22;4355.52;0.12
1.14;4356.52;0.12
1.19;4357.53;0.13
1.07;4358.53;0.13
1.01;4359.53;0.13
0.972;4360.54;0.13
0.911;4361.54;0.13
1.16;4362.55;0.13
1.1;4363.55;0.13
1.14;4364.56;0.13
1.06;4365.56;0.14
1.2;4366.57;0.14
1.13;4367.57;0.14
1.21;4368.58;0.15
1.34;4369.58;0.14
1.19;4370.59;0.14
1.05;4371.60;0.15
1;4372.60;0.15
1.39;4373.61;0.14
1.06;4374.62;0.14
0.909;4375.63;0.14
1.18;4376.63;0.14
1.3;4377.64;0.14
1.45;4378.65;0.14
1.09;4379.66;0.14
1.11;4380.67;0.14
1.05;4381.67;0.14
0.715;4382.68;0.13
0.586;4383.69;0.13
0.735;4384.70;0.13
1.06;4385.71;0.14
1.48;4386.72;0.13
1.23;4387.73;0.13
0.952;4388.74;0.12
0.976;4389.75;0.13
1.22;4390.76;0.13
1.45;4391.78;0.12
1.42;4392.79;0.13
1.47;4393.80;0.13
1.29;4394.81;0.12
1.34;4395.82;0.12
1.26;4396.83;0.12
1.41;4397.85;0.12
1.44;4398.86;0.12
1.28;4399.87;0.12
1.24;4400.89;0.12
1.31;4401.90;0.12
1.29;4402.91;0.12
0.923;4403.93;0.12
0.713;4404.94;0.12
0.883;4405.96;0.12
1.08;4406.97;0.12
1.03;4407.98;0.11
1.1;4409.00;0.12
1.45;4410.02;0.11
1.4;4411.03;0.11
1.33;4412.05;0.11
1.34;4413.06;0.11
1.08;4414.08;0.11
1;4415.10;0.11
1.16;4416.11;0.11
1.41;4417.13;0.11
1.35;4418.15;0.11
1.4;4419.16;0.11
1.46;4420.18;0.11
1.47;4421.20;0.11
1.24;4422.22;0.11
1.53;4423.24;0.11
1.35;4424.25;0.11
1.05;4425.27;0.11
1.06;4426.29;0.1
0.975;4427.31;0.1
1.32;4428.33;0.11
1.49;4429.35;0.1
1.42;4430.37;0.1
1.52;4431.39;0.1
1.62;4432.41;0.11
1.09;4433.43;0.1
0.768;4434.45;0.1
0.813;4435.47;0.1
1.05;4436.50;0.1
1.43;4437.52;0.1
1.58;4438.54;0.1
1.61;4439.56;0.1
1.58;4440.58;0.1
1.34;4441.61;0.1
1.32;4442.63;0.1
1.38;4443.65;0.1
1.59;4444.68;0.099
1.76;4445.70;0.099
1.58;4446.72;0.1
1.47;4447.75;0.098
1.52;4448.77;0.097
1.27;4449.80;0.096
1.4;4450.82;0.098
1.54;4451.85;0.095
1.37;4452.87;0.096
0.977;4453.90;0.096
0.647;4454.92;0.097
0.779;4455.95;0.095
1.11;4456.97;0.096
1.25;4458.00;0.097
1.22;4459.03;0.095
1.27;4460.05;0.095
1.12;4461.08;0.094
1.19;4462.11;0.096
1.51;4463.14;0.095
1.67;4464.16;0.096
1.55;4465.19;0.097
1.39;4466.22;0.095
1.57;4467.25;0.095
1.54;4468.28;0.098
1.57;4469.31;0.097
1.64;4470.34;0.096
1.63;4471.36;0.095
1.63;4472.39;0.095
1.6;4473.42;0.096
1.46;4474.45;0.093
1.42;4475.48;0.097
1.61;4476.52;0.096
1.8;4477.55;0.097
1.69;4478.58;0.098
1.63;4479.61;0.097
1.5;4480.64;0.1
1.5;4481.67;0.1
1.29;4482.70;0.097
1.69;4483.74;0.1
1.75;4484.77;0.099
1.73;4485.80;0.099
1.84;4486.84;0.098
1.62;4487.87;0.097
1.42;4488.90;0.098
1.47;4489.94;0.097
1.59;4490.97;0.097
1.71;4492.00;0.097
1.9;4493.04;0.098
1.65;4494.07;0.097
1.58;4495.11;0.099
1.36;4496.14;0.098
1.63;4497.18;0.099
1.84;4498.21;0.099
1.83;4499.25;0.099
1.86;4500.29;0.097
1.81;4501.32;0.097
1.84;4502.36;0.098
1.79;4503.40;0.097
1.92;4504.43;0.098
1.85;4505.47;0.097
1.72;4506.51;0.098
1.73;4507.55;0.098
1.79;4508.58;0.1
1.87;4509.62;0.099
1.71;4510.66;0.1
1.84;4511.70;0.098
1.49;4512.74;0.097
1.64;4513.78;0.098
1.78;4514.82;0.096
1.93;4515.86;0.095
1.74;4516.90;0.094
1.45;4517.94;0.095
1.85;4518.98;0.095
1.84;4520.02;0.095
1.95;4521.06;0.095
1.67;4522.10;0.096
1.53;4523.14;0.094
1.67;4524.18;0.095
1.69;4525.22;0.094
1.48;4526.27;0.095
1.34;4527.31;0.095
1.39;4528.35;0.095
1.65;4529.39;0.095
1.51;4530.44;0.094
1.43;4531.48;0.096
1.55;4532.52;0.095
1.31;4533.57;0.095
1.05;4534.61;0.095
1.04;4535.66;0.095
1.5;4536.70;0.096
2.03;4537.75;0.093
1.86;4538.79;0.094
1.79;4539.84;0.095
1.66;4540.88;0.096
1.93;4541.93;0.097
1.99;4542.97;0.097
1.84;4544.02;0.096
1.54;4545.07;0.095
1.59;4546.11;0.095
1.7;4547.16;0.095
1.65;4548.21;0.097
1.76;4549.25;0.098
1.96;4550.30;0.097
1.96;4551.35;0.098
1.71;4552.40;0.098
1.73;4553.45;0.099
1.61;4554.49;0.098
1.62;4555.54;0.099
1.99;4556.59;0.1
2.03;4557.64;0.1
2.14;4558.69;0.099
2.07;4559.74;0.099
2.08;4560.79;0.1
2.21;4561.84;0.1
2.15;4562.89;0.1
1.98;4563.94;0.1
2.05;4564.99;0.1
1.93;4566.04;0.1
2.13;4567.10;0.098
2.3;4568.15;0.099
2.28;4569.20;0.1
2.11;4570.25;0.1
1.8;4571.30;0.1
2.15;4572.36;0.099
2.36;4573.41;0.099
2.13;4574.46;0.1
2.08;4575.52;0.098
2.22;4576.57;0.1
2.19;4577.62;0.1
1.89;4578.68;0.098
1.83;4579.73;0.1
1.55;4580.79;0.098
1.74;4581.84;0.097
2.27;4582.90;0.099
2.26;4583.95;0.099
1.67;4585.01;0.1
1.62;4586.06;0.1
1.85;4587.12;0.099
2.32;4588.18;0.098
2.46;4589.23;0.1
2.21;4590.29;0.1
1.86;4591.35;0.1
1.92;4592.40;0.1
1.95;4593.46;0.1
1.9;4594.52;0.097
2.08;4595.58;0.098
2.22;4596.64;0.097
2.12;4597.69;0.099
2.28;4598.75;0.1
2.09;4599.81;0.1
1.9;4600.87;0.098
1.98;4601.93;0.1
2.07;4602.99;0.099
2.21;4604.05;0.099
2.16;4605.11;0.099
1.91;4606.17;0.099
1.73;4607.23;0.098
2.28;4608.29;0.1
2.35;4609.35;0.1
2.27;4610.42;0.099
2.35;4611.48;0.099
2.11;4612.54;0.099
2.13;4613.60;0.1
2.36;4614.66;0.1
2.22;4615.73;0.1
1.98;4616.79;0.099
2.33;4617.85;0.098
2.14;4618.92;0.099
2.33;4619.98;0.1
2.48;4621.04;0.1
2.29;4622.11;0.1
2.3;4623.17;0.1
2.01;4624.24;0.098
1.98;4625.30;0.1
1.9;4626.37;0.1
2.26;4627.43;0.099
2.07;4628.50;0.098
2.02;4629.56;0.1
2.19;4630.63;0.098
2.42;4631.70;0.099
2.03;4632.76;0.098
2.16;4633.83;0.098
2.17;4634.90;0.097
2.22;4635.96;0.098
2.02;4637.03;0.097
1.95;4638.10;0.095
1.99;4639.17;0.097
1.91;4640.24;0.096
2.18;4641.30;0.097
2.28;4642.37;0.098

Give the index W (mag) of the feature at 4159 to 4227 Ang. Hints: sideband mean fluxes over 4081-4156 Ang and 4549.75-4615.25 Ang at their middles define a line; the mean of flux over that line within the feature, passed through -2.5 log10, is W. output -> 0.23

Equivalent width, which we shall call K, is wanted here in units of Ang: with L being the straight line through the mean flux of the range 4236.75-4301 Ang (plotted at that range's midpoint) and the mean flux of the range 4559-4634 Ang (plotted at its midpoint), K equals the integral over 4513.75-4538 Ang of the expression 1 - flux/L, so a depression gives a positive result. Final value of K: 3.1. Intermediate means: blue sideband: 0.744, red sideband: 2.1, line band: 1.58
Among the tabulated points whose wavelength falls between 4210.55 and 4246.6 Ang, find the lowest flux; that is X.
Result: 0.0699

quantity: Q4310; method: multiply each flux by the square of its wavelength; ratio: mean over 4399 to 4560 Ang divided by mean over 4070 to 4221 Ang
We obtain 2.20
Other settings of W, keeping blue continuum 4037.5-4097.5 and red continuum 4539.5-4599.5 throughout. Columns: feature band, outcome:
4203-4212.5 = 0.30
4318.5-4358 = 0.30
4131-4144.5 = 0.15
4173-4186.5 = 0.09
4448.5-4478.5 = 0.23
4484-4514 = 0.05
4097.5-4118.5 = 0.16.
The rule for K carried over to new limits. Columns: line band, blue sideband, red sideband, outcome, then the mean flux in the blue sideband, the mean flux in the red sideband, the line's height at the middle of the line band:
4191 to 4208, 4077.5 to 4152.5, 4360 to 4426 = 2.02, 0.787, 1.18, 0.907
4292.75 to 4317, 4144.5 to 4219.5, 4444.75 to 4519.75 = 6.04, 0.847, 1.57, 1.14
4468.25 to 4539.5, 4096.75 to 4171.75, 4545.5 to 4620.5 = 6.88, 0.808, 2.04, 1.82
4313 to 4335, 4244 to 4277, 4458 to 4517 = -1.47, 0.708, 1.63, 0.965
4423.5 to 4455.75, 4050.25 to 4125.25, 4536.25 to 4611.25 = 6.43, 0.746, 1.98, 1.64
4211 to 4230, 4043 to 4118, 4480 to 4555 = 9.69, 0.722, 1.67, 1.03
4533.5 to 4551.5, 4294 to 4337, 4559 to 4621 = 2.05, 0.944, 2.09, 1.89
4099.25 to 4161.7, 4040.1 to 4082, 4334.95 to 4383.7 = -1.63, 0.684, 1.09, 0.777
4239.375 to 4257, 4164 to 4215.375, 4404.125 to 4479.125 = 5.14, 0.846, 1.34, 0.96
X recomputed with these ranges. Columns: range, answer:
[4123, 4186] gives 0.443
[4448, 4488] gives 0.647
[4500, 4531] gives 1.34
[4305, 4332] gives 0.528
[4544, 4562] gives 1.54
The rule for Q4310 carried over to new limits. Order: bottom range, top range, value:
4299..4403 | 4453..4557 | 1.61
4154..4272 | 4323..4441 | 1.69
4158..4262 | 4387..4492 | 2.06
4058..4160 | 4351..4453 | 1.82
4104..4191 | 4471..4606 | 2.57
